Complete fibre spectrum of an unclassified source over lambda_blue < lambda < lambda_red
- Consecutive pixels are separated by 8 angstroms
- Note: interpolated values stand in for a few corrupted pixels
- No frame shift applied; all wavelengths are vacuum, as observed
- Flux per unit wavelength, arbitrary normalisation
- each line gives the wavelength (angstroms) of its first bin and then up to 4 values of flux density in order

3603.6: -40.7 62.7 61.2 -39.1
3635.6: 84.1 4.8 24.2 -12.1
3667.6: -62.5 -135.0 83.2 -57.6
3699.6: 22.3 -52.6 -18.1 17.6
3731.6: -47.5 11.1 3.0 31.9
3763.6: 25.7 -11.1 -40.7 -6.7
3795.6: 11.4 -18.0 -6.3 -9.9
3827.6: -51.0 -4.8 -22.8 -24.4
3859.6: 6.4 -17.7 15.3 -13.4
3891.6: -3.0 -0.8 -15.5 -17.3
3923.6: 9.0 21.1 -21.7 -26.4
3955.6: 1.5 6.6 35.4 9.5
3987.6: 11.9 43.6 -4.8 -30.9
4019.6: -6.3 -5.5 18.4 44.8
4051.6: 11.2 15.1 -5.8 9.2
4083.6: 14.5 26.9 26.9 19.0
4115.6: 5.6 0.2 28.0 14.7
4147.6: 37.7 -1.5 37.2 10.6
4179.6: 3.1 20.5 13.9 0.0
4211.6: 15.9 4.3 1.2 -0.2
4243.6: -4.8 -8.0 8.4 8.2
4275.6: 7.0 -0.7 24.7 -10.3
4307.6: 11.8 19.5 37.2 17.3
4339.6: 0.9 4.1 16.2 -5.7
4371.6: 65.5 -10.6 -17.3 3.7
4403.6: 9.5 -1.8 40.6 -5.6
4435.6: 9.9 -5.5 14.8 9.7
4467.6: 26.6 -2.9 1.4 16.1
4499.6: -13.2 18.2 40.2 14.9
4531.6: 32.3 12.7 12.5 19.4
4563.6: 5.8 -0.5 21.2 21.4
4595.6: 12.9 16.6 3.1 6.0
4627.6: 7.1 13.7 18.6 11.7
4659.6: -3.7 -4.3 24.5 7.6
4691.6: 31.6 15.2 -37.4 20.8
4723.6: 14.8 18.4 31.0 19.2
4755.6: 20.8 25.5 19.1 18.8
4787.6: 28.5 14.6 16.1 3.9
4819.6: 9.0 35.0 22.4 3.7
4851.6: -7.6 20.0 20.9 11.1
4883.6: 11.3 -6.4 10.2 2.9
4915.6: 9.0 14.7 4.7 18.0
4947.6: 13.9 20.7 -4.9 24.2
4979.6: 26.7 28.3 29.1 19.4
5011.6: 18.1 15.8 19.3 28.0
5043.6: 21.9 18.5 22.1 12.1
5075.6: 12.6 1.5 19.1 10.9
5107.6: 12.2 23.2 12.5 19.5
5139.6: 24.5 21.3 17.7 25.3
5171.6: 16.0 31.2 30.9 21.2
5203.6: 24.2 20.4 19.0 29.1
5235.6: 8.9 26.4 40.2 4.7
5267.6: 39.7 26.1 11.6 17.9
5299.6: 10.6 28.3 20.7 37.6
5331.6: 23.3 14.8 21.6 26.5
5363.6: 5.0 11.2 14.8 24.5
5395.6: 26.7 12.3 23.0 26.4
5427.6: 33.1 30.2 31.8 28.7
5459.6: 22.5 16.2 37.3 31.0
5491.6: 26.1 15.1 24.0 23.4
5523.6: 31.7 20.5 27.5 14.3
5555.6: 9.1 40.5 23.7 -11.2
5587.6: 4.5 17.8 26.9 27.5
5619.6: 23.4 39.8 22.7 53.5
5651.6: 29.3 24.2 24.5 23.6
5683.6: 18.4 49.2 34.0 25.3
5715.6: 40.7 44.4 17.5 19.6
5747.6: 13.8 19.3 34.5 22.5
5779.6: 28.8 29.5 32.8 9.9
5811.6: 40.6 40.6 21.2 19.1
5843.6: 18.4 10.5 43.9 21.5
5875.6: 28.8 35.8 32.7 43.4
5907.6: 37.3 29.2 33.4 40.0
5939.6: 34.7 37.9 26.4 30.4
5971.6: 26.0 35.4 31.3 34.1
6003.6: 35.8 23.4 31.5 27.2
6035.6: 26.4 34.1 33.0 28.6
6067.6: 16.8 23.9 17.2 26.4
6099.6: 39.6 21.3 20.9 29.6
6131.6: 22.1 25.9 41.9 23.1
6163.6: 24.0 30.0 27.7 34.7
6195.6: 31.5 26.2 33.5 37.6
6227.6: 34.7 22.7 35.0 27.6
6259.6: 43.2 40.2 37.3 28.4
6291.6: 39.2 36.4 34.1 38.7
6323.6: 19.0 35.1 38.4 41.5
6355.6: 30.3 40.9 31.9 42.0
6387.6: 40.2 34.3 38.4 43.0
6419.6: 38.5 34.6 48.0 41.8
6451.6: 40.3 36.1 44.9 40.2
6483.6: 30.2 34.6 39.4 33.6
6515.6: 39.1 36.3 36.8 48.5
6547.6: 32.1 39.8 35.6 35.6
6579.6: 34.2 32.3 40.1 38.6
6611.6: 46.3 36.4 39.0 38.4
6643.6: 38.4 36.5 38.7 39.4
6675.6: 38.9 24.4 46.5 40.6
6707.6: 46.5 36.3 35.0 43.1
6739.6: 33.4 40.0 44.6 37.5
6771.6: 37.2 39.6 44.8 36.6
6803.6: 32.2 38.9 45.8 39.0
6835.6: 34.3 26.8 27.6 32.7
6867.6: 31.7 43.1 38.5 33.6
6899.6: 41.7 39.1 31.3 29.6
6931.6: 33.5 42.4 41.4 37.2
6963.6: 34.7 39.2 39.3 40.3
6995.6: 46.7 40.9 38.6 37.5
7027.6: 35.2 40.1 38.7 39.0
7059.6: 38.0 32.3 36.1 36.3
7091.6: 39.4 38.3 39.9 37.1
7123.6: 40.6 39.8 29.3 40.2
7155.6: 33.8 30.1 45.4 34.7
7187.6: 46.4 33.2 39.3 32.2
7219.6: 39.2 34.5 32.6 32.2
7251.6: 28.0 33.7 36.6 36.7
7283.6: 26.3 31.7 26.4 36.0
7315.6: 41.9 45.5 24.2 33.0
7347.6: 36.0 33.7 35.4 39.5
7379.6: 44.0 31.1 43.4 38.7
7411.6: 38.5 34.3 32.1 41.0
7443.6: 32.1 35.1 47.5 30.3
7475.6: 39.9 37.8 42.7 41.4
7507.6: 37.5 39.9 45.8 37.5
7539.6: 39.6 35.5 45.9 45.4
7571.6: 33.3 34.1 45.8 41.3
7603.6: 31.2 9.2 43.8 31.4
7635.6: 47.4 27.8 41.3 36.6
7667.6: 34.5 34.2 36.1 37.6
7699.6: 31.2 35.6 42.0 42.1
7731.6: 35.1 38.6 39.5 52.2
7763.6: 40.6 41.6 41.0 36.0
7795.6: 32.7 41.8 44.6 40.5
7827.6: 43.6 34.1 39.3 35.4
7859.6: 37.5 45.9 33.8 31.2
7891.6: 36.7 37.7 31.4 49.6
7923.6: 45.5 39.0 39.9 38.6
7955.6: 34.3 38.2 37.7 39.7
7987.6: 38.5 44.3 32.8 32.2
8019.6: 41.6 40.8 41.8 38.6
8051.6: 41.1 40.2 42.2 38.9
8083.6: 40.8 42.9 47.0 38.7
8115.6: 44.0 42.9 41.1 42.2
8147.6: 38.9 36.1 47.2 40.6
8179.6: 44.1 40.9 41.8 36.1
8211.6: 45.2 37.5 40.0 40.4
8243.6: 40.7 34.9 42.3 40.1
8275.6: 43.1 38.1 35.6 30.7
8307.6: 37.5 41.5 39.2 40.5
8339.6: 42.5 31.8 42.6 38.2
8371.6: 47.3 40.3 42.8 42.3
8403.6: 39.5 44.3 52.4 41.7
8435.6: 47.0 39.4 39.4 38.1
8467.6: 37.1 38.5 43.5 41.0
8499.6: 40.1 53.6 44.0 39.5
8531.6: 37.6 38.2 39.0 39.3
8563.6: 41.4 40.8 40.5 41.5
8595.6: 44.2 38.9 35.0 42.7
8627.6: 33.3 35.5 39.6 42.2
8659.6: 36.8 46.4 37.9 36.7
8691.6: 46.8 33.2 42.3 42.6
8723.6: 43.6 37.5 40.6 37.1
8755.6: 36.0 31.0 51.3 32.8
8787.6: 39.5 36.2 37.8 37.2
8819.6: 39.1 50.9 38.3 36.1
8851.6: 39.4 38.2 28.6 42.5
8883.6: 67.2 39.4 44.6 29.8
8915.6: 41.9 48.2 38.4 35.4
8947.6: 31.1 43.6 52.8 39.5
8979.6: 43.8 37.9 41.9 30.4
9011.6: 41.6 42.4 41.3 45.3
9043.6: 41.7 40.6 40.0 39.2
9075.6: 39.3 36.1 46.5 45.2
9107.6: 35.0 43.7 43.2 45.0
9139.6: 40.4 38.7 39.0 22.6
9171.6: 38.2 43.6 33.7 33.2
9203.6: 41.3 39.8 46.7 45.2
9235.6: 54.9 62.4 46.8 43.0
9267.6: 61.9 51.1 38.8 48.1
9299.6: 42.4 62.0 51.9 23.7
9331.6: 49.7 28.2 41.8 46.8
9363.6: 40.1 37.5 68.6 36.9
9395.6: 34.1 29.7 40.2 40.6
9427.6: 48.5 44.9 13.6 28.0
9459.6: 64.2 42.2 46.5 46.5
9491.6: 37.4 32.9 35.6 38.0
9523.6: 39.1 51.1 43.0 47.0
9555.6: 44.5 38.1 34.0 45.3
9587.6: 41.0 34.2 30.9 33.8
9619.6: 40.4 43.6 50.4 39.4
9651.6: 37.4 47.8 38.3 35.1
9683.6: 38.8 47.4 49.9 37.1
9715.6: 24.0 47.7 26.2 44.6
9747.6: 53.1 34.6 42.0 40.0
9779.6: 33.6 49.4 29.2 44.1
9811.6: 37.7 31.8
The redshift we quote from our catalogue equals 0.41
